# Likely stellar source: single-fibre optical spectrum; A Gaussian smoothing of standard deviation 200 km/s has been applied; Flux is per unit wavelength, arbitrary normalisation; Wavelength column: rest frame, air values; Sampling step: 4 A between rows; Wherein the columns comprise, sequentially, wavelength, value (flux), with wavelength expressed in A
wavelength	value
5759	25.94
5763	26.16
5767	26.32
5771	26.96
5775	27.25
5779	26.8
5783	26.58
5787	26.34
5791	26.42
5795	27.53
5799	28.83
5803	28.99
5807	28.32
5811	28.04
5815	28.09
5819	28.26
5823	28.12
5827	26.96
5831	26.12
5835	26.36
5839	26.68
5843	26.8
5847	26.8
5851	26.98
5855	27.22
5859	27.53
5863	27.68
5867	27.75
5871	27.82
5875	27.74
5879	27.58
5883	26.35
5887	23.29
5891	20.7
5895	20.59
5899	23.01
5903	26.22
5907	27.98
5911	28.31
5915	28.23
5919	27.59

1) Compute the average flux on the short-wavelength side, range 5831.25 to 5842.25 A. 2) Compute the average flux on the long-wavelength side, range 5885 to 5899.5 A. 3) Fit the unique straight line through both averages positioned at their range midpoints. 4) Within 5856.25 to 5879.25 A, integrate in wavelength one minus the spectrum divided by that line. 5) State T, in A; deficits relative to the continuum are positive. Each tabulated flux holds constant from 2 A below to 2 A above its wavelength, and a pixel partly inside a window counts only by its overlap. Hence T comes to -3.7 A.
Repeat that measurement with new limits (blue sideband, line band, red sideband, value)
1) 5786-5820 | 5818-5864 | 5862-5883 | 1.1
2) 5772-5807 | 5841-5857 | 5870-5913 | -0.5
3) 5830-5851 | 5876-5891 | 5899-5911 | 0.8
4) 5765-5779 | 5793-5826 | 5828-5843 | -2.0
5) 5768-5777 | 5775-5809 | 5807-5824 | 0.1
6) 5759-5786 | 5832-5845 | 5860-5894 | -0.2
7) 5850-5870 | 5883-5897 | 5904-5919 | 2.8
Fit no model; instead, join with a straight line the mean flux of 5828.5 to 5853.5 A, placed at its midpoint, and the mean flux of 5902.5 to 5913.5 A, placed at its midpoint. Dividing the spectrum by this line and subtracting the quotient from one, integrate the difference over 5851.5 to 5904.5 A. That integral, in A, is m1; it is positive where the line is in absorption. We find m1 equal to 2.98 A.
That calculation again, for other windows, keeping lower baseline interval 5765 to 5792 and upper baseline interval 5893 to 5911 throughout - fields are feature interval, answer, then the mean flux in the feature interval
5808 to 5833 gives -1.50 A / 27.6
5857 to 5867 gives -0.85 A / 27.6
